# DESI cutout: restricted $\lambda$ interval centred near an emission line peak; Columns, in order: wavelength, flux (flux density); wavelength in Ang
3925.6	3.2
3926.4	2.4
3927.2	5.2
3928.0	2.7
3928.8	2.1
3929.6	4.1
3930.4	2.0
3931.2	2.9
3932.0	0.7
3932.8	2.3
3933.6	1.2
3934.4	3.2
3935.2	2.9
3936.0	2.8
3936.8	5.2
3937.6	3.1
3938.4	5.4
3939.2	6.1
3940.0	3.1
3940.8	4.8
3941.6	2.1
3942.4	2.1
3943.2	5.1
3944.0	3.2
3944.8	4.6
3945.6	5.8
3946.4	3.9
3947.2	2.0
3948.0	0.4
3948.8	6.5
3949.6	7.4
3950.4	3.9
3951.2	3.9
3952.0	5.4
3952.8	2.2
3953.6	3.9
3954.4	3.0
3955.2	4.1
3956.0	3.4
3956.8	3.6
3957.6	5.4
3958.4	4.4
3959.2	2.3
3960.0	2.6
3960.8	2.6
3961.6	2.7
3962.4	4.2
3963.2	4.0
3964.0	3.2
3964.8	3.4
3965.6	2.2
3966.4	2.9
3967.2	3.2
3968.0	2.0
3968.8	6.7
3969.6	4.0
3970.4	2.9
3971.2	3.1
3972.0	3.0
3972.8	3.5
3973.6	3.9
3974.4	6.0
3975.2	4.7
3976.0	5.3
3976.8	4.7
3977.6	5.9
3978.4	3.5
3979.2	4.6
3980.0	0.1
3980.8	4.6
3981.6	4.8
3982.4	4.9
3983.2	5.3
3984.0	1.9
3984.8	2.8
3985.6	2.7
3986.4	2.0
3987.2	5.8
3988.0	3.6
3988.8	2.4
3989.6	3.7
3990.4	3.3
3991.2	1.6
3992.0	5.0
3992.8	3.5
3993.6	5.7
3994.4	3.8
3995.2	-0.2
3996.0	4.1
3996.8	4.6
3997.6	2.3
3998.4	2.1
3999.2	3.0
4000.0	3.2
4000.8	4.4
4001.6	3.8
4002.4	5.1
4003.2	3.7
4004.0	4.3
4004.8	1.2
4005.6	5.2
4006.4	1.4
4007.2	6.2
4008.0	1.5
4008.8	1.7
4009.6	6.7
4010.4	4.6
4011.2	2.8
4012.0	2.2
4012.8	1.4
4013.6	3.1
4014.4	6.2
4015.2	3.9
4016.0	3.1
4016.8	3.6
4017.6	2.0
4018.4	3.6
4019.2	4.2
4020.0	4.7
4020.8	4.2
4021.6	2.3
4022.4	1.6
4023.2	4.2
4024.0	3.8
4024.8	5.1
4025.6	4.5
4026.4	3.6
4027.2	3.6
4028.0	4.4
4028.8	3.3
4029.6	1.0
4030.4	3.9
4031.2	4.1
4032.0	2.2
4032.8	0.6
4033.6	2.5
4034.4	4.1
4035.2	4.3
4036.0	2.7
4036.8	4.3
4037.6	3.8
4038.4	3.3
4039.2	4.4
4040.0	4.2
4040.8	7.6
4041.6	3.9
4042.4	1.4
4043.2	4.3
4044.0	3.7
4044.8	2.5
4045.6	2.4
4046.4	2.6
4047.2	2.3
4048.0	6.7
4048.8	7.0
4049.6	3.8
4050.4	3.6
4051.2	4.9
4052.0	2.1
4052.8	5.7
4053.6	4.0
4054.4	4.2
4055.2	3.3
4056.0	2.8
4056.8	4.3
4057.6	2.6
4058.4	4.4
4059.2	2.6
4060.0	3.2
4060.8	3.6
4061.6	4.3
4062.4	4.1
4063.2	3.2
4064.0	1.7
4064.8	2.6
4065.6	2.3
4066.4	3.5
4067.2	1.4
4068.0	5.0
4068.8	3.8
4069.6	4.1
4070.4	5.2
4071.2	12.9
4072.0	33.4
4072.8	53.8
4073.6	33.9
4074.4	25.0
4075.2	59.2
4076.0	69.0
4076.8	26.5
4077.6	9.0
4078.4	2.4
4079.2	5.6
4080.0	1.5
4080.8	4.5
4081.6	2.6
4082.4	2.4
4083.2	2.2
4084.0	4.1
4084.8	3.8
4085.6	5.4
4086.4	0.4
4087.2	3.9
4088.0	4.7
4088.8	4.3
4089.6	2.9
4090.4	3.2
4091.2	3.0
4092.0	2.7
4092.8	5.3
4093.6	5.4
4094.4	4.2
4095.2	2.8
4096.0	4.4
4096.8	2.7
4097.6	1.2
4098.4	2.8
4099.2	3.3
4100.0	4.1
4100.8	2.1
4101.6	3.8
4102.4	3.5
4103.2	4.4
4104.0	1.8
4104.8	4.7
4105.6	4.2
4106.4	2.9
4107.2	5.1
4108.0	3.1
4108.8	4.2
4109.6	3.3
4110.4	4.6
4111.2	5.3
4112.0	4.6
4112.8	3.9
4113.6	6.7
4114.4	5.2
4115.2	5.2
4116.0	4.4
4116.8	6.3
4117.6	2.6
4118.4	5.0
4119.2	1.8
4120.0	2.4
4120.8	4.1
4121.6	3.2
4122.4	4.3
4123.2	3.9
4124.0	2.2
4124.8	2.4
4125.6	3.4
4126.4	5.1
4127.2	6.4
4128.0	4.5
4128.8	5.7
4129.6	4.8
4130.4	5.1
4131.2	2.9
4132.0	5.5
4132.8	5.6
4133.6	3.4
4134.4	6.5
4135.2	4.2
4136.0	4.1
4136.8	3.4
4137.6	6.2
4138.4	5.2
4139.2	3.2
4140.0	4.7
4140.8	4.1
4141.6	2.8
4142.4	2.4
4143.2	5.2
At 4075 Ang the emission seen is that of [O II] 3727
